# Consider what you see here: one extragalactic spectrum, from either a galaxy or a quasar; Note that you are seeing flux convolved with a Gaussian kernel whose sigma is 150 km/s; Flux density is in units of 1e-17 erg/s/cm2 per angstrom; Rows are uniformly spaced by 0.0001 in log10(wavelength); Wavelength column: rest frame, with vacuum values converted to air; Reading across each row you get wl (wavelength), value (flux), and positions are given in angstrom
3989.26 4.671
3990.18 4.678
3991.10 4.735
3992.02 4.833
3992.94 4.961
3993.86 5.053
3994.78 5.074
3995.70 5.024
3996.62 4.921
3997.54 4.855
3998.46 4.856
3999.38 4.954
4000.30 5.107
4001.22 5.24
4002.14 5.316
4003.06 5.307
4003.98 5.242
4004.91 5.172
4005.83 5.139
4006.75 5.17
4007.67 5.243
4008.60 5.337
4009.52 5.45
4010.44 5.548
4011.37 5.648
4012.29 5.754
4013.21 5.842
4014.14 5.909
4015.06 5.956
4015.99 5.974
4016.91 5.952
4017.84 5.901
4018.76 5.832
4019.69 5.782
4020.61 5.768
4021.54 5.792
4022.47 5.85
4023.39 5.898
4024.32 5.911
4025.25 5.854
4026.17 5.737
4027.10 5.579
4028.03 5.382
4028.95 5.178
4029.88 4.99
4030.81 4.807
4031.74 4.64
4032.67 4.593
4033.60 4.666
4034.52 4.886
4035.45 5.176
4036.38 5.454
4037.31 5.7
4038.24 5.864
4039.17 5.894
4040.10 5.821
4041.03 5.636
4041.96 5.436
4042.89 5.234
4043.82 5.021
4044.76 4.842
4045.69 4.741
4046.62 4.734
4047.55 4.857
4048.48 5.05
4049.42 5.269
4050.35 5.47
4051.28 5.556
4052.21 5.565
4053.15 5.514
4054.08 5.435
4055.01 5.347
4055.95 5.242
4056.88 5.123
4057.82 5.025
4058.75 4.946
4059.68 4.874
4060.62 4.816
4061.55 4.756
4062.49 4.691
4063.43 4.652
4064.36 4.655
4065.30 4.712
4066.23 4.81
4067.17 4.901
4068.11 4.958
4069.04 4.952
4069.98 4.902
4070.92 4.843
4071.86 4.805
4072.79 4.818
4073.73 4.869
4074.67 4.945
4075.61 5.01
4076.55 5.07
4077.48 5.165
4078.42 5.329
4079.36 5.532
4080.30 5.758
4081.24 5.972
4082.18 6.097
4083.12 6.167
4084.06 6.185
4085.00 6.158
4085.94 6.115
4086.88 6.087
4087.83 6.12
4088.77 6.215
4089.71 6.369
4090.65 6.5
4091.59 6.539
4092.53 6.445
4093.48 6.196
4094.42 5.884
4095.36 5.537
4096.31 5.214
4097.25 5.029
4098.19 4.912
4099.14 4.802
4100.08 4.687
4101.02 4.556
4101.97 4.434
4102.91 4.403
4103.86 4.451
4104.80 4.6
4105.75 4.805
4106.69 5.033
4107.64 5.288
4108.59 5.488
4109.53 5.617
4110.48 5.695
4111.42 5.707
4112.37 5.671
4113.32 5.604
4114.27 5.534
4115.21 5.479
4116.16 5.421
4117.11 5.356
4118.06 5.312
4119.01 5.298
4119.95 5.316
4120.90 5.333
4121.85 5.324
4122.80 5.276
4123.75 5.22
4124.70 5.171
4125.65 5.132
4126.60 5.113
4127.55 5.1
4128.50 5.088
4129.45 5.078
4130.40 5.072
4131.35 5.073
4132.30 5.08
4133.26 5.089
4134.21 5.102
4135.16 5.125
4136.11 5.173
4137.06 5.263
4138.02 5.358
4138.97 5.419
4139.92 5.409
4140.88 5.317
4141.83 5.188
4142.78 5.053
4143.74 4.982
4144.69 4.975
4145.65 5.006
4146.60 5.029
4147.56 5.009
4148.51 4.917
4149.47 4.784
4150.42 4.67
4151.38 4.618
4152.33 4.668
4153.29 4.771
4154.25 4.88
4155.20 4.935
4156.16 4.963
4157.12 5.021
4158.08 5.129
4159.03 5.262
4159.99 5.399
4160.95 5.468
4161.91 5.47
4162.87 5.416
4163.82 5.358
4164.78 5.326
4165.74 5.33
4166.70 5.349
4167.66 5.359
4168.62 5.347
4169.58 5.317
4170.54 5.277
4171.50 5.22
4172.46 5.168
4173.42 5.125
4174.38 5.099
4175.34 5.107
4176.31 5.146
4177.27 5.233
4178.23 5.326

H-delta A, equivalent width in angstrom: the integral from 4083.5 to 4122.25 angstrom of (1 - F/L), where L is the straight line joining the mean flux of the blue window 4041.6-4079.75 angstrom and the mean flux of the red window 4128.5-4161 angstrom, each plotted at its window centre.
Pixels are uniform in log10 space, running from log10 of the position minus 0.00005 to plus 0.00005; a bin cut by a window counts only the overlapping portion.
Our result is -3.3 angstrom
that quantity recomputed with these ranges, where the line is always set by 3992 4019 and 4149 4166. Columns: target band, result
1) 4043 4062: 0.58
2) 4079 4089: -1.58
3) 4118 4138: -0.18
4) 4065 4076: 0.76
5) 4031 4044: 0.04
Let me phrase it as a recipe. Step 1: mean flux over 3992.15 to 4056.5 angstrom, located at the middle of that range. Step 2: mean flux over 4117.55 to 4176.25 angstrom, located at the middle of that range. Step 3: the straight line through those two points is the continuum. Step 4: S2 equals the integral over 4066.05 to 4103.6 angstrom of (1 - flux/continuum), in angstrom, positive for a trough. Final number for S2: -1.3 angstrom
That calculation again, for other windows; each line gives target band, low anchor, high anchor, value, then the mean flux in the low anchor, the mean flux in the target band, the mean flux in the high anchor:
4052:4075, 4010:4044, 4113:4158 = 1.9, 5.54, 4.96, 5.13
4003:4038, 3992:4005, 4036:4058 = -2.0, 5.07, 5.48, 5.33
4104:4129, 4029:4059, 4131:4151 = -0.9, 5.21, 5.3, 5.09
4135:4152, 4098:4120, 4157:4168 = 0.6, 5.15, 5.07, 5.33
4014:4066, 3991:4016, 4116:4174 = -0.7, 5.27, 5.31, 5.16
